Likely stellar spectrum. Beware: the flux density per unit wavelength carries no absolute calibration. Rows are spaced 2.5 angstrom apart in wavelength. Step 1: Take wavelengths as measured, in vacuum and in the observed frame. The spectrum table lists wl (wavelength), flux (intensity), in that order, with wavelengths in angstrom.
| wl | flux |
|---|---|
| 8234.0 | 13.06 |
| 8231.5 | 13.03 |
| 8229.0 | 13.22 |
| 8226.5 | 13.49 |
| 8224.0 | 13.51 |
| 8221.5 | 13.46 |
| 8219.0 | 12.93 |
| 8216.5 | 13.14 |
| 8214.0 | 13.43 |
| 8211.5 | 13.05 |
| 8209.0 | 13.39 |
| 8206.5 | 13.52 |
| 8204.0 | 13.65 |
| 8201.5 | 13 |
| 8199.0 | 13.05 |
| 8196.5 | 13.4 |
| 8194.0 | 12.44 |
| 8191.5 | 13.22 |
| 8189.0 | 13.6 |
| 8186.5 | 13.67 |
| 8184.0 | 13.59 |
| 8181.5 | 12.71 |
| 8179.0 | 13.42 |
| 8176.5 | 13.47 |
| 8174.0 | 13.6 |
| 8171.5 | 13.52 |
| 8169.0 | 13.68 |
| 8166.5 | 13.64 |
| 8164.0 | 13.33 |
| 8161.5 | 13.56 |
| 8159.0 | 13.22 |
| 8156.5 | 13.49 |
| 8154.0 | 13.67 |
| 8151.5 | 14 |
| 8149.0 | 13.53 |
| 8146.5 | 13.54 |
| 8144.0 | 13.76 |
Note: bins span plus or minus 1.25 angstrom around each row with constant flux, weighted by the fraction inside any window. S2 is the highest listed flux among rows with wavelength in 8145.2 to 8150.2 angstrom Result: 13.54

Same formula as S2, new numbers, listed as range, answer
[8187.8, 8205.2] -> 13.65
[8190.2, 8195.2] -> 13.22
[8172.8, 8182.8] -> 13.6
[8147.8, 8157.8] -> 14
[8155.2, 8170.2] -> 13.68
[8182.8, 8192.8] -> 13.67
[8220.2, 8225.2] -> 13.51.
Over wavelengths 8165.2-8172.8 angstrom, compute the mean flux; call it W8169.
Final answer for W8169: 13.6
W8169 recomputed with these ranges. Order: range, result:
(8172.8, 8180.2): 13.5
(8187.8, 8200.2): 13.1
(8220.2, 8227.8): 13.5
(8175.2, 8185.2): 13.3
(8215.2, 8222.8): 13.2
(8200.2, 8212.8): 13.3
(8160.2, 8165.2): 13.4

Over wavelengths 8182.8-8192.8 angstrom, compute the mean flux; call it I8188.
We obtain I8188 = 13.5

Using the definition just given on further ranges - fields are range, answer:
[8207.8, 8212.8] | 13.2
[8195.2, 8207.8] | 13.3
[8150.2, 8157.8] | 13.7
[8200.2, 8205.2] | 13.3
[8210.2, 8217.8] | 13.2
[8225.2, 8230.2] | 13.4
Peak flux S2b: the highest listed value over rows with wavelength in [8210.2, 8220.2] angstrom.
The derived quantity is 13.43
